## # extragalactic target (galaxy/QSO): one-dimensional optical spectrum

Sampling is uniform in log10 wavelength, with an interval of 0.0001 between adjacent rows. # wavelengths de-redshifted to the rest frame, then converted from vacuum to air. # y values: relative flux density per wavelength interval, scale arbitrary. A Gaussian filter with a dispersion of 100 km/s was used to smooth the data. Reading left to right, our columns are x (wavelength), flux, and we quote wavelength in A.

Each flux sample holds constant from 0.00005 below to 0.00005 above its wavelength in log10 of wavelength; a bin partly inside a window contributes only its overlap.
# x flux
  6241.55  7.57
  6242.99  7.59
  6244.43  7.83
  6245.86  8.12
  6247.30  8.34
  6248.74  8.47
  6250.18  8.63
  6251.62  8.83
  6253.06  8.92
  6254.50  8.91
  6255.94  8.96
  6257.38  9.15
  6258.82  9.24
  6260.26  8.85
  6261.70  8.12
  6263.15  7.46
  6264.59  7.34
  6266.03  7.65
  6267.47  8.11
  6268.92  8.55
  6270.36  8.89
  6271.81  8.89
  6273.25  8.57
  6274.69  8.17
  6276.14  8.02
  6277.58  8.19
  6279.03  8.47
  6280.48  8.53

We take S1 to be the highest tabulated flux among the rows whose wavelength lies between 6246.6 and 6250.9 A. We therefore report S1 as 8.63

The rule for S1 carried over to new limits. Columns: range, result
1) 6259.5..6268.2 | 8.85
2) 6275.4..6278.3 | 8.19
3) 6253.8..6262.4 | 9.24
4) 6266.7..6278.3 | 8.89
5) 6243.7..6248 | 8.34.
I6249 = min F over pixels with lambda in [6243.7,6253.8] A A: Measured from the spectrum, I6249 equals 7.83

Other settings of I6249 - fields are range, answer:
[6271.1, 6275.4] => 8.17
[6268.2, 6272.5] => 8.55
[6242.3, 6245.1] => 7.59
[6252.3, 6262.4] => 8.12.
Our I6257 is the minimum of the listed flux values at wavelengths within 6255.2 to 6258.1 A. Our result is 8.96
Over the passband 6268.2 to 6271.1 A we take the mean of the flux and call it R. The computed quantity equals 8.71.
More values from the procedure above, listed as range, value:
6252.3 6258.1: 8.99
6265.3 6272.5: 8.41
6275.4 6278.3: 8.11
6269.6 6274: 8.79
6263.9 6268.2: 7.7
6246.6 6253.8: 8.64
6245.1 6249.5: 8.32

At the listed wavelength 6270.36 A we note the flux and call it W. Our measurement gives 8.89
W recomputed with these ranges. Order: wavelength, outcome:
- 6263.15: 7.46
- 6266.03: 7.65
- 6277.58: 8.19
